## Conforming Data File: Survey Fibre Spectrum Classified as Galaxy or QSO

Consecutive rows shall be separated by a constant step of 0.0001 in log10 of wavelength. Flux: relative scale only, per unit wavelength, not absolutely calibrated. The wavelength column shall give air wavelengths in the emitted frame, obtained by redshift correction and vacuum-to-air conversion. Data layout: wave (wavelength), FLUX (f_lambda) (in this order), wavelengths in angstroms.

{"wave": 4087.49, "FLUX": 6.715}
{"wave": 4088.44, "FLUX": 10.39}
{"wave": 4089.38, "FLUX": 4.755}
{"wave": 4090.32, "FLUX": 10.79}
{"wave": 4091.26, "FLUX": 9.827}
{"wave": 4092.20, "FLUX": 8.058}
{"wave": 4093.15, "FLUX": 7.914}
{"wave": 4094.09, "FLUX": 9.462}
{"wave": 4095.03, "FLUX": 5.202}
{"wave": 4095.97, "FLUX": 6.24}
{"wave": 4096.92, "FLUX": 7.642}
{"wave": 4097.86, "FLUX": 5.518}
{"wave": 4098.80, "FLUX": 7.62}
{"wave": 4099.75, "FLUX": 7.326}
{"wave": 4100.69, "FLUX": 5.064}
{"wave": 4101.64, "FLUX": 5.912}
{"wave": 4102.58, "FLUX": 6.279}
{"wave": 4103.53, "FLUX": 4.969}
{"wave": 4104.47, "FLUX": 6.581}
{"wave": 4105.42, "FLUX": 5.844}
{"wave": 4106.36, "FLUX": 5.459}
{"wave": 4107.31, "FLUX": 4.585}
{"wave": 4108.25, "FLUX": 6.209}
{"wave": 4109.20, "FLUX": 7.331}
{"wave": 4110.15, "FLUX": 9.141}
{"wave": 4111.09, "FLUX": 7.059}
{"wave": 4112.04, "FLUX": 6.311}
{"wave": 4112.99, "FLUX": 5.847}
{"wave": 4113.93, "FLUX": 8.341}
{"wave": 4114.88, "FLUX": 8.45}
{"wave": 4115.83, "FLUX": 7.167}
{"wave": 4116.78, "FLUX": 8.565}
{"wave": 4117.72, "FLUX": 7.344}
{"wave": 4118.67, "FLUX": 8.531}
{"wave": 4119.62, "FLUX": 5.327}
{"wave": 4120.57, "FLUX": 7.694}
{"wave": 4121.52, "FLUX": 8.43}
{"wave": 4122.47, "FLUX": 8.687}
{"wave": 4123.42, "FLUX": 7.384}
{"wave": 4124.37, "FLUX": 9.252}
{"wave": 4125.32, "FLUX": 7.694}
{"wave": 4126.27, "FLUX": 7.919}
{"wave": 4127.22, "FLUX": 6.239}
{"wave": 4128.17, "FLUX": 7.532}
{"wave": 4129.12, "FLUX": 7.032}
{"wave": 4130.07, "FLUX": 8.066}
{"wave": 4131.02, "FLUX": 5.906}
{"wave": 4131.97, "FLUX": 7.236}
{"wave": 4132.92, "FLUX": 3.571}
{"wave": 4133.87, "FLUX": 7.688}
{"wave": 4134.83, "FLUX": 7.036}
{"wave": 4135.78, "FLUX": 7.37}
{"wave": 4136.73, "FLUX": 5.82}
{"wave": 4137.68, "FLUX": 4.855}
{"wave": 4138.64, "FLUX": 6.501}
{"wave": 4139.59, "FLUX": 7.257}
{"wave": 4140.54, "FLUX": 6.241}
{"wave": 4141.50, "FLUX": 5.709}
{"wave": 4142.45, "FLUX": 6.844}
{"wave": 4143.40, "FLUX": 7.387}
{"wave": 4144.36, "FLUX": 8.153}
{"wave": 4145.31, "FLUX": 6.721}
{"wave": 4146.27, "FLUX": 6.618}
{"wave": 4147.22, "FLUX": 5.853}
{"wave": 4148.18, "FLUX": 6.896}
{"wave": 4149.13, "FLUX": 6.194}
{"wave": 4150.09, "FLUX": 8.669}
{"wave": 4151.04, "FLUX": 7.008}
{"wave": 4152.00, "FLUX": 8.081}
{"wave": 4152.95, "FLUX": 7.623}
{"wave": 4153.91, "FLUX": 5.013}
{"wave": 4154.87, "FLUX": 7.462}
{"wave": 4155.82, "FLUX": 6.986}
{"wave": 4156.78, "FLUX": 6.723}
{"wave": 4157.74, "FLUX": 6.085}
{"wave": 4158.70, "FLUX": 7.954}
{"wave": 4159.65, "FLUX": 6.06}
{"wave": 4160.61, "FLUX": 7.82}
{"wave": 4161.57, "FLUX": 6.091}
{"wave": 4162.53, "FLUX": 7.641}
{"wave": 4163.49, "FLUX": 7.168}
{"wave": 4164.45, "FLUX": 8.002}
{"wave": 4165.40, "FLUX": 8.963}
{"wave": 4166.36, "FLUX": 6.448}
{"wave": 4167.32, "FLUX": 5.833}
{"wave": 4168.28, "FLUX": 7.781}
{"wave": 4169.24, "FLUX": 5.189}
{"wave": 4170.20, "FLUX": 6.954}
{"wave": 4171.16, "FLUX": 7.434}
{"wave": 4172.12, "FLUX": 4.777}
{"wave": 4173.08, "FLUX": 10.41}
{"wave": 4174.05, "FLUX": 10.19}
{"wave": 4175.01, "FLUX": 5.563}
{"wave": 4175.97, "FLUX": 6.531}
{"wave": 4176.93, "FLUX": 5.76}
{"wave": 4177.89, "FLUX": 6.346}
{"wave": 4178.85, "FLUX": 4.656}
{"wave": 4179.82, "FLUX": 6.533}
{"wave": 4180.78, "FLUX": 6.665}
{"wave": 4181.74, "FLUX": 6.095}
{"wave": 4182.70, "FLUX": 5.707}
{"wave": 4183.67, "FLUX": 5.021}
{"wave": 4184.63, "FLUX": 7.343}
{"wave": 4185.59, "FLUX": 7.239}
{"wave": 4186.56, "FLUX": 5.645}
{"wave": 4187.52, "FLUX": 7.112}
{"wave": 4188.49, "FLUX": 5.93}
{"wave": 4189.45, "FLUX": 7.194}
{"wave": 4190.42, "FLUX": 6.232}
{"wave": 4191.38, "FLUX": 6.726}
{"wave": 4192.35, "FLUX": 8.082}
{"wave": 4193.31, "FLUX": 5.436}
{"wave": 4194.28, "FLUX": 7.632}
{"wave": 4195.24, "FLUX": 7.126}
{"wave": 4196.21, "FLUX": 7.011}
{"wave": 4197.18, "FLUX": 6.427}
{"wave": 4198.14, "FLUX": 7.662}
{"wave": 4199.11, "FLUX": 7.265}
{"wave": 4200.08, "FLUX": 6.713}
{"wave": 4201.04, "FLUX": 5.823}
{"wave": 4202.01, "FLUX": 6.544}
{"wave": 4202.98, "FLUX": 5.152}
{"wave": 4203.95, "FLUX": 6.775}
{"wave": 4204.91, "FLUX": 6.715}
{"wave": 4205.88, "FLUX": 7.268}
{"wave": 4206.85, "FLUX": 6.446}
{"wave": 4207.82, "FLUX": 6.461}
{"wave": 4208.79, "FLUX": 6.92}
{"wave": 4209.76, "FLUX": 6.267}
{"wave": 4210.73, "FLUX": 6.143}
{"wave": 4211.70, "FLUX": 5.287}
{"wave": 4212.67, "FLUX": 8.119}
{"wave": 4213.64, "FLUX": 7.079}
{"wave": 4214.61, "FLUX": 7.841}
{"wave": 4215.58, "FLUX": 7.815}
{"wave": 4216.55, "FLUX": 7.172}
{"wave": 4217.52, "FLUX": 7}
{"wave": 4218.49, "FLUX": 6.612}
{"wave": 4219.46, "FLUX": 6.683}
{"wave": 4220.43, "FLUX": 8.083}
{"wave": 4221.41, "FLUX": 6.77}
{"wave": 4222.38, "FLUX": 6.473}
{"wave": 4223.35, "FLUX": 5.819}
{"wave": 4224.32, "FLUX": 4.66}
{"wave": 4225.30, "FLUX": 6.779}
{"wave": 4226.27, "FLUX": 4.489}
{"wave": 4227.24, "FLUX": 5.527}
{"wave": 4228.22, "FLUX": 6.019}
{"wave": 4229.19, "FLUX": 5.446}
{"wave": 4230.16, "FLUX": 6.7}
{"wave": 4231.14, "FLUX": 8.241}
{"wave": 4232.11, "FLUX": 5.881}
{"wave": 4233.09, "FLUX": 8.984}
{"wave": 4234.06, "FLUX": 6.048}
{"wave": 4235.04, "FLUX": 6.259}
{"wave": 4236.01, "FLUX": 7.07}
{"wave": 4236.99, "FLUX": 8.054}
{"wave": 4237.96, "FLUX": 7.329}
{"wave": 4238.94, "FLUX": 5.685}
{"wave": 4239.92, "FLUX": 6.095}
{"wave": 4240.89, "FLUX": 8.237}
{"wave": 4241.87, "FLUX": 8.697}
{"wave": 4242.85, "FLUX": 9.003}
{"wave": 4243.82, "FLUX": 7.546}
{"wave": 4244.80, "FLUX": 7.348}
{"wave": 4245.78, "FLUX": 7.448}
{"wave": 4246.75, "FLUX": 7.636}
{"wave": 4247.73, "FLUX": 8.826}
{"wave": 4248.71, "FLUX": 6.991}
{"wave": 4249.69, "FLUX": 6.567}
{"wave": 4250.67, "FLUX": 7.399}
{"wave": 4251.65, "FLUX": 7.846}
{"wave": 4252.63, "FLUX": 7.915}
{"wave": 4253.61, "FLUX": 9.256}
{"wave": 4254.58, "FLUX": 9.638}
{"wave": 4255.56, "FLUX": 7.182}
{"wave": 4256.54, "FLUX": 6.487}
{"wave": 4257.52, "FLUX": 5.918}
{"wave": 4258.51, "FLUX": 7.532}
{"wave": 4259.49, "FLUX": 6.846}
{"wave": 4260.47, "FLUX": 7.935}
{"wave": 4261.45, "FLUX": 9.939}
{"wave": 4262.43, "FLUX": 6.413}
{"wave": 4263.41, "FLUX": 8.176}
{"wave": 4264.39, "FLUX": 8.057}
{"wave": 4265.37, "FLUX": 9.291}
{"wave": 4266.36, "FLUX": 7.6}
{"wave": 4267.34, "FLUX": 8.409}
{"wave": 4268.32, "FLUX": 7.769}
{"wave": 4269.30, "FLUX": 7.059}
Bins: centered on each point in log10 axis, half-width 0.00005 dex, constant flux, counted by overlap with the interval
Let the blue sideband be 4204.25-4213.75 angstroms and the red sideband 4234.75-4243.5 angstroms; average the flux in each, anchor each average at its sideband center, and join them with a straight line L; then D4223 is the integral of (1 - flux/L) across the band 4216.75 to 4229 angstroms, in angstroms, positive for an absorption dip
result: 1.3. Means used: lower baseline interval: 6.66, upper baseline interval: 7.41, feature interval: 6.25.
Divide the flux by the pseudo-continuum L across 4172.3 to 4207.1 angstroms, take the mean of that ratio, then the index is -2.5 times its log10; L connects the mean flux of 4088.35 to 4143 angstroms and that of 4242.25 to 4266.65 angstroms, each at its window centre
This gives 0.12 mag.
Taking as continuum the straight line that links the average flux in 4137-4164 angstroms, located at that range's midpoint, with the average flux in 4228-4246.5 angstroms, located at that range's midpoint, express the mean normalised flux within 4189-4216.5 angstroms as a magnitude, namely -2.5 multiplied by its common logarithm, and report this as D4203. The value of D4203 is 0.04 mag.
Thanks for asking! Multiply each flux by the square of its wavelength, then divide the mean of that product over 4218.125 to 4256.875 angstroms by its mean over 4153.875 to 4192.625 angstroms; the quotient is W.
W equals 1.1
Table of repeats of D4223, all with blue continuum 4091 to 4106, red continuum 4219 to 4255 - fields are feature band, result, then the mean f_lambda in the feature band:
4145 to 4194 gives 1.1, 6.8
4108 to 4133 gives -2.1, 7.41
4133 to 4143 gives 0.7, 6.42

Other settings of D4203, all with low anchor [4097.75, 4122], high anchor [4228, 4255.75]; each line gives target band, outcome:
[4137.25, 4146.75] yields 0.054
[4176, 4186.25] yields 0.166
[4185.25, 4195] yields 0.074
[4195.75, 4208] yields 0.096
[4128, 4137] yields 0.033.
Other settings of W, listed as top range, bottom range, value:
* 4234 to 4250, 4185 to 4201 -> 1.11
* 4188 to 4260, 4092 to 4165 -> 1.05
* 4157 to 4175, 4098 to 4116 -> 1.13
